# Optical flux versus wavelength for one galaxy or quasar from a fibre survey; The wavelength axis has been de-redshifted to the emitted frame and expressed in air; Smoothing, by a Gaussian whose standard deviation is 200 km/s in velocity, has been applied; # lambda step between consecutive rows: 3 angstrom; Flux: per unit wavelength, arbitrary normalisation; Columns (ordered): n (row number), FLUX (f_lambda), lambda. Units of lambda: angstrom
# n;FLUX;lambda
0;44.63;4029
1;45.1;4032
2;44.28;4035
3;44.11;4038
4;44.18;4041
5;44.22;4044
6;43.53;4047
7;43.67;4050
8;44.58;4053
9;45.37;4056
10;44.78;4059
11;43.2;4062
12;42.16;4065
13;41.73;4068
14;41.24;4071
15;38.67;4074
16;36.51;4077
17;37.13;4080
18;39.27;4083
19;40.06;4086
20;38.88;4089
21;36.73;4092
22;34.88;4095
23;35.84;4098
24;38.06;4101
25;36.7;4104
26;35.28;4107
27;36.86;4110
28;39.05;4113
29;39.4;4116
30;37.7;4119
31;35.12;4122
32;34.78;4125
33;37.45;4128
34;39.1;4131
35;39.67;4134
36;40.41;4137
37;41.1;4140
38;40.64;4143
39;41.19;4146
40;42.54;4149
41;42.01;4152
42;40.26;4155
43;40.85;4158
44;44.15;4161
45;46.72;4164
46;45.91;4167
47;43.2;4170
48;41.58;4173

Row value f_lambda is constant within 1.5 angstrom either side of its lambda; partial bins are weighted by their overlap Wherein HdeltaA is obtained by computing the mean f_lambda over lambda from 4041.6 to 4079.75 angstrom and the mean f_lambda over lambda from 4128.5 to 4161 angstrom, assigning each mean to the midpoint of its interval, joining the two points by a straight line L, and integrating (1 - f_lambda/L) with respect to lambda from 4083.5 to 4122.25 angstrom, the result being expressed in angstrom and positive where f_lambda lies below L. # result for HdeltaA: 3.9 angstrom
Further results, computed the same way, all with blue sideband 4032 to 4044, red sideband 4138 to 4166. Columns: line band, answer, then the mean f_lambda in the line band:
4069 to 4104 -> 4.42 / 37.9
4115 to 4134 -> 2.36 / 37.4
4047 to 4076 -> 0.75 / 42.8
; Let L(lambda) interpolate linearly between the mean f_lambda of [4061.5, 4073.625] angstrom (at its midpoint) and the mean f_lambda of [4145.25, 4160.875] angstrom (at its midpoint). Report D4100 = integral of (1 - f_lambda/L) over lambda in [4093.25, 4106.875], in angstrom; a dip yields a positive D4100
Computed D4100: 1.8 angstrom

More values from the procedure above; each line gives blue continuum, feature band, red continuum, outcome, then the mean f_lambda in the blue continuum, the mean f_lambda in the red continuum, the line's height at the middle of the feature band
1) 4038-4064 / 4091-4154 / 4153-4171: 7.7 angstrom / 44.1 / 43.5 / 43.7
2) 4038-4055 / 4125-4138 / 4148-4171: 1.4 angstrom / 44.1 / 43.2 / 43.4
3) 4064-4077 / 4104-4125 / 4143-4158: 2.0 angstrom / 40.4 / 41.3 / 40.9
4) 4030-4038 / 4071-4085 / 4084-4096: 0.3 angstrom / 44.6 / 37.8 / 39.3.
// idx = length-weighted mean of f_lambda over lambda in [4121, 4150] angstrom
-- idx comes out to 39.2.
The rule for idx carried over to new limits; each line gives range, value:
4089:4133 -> 37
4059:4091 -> 40.1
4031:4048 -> 44.2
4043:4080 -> 42.2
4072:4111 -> 37.4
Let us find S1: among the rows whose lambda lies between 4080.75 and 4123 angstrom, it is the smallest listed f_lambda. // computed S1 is 34.88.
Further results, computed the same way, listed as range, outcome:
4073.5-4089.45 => 36.51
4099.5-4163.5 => 34.78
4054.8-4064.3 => 43.2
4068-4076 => 38.67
